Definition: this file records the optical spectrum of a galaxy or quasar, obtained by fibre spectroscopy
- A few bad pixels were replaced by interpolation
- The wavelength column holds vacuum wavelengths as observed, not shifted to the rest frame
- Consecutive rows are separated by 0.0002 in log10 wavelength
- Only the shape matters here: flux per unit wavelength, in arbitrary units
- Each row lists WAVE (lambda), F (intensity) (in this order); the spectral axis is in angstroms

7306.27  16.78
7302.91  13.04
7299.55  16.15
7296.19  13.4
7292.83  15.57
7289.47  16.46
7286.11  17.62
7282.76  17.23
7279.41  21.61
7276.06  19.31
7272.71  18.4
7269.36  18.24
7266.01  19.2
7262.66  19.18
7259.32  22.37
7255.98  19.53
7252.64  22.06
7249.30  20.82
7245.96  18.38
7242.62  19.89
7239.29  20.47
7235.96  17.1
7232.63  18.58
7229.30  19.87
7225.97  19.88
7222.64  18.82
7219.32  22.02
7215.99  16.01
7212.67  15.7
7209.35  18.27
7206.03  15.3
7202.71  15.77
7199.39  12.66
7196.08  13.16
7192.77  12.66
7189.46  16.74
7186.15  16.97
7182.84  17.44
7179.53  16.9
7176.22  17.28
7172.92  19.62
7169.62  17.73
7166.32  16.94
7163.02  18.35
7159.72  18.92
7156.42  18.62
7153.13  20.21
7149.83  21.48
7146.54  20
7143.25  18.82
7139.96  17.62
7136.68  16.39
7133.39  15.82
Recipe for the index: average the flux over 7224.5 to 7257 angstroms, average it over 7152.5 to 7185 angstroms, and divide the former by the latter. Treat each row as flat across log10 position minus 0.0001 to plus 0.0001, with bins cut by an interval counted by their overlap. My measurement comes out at 1.1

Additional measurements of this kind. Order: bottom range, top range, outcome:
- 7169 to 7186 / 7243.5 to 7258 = 1.14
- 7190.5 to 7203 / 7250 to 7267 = 1.52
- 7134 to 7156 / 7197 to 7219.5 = 0.85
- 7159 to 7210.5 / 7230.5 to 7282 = 1.19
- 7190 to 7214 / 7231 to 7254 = 1.32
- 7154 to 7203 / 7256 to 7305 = 1.06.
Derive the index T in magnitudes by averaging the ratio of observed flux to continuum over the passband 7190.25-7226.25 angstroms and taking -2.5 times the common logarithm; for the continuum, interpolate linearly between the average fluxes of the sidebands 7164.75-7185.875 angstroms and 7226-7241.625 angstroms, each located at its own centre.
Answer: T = 0.14 mag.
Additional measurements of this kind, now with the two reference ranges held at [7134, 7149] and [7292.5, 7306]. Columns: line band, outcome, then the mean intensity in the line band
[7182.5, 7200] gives 0.151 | 14.9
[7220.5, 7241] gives -0.183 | 19.2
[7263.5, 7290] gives -0.221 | 18.6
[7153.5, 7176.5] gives -0.041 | 18.4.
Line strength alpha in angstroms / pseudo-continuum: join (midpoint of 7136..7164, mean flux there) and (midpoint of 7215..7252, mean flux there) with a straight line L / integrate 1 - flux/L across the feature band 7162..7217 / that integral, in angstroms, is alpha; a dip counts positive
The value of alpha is 8.3 angstroms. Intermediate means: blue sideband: 19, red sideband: 19.4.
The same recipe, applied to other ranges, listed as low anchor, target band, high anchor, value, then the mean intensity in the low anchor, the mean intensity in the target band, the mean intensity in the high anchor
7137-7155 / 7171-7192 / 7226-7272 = 2.35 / 19.4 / 17.3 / 19.6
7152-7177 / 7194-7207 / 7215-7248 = 3.27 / 18.5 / 14.1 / 19.2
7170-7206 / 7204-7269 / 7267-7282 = -4.67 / 16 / 19.1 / 19.2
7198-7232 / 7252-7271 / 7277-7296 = -2.77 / 17.5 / 20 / 17.4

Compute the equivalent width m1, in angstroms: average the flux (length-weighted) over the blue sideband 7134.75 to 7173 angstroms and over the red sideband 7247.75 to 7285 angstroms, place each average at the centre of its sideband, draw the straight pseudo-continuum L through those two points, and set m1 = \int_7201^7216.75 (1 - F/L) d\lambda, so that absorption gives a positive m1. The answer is 2.5 angstroms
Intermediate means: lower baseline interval 18.7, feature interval 16.2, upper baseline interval 19.8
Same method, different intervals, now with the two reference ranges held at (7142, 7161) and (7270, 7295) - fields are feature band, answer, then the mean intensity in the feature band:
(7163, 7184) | 1.8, 17.7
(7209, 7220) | 0.7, 17.6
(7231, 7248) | -0.4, 18.9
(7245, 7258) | -1.4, 20.4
